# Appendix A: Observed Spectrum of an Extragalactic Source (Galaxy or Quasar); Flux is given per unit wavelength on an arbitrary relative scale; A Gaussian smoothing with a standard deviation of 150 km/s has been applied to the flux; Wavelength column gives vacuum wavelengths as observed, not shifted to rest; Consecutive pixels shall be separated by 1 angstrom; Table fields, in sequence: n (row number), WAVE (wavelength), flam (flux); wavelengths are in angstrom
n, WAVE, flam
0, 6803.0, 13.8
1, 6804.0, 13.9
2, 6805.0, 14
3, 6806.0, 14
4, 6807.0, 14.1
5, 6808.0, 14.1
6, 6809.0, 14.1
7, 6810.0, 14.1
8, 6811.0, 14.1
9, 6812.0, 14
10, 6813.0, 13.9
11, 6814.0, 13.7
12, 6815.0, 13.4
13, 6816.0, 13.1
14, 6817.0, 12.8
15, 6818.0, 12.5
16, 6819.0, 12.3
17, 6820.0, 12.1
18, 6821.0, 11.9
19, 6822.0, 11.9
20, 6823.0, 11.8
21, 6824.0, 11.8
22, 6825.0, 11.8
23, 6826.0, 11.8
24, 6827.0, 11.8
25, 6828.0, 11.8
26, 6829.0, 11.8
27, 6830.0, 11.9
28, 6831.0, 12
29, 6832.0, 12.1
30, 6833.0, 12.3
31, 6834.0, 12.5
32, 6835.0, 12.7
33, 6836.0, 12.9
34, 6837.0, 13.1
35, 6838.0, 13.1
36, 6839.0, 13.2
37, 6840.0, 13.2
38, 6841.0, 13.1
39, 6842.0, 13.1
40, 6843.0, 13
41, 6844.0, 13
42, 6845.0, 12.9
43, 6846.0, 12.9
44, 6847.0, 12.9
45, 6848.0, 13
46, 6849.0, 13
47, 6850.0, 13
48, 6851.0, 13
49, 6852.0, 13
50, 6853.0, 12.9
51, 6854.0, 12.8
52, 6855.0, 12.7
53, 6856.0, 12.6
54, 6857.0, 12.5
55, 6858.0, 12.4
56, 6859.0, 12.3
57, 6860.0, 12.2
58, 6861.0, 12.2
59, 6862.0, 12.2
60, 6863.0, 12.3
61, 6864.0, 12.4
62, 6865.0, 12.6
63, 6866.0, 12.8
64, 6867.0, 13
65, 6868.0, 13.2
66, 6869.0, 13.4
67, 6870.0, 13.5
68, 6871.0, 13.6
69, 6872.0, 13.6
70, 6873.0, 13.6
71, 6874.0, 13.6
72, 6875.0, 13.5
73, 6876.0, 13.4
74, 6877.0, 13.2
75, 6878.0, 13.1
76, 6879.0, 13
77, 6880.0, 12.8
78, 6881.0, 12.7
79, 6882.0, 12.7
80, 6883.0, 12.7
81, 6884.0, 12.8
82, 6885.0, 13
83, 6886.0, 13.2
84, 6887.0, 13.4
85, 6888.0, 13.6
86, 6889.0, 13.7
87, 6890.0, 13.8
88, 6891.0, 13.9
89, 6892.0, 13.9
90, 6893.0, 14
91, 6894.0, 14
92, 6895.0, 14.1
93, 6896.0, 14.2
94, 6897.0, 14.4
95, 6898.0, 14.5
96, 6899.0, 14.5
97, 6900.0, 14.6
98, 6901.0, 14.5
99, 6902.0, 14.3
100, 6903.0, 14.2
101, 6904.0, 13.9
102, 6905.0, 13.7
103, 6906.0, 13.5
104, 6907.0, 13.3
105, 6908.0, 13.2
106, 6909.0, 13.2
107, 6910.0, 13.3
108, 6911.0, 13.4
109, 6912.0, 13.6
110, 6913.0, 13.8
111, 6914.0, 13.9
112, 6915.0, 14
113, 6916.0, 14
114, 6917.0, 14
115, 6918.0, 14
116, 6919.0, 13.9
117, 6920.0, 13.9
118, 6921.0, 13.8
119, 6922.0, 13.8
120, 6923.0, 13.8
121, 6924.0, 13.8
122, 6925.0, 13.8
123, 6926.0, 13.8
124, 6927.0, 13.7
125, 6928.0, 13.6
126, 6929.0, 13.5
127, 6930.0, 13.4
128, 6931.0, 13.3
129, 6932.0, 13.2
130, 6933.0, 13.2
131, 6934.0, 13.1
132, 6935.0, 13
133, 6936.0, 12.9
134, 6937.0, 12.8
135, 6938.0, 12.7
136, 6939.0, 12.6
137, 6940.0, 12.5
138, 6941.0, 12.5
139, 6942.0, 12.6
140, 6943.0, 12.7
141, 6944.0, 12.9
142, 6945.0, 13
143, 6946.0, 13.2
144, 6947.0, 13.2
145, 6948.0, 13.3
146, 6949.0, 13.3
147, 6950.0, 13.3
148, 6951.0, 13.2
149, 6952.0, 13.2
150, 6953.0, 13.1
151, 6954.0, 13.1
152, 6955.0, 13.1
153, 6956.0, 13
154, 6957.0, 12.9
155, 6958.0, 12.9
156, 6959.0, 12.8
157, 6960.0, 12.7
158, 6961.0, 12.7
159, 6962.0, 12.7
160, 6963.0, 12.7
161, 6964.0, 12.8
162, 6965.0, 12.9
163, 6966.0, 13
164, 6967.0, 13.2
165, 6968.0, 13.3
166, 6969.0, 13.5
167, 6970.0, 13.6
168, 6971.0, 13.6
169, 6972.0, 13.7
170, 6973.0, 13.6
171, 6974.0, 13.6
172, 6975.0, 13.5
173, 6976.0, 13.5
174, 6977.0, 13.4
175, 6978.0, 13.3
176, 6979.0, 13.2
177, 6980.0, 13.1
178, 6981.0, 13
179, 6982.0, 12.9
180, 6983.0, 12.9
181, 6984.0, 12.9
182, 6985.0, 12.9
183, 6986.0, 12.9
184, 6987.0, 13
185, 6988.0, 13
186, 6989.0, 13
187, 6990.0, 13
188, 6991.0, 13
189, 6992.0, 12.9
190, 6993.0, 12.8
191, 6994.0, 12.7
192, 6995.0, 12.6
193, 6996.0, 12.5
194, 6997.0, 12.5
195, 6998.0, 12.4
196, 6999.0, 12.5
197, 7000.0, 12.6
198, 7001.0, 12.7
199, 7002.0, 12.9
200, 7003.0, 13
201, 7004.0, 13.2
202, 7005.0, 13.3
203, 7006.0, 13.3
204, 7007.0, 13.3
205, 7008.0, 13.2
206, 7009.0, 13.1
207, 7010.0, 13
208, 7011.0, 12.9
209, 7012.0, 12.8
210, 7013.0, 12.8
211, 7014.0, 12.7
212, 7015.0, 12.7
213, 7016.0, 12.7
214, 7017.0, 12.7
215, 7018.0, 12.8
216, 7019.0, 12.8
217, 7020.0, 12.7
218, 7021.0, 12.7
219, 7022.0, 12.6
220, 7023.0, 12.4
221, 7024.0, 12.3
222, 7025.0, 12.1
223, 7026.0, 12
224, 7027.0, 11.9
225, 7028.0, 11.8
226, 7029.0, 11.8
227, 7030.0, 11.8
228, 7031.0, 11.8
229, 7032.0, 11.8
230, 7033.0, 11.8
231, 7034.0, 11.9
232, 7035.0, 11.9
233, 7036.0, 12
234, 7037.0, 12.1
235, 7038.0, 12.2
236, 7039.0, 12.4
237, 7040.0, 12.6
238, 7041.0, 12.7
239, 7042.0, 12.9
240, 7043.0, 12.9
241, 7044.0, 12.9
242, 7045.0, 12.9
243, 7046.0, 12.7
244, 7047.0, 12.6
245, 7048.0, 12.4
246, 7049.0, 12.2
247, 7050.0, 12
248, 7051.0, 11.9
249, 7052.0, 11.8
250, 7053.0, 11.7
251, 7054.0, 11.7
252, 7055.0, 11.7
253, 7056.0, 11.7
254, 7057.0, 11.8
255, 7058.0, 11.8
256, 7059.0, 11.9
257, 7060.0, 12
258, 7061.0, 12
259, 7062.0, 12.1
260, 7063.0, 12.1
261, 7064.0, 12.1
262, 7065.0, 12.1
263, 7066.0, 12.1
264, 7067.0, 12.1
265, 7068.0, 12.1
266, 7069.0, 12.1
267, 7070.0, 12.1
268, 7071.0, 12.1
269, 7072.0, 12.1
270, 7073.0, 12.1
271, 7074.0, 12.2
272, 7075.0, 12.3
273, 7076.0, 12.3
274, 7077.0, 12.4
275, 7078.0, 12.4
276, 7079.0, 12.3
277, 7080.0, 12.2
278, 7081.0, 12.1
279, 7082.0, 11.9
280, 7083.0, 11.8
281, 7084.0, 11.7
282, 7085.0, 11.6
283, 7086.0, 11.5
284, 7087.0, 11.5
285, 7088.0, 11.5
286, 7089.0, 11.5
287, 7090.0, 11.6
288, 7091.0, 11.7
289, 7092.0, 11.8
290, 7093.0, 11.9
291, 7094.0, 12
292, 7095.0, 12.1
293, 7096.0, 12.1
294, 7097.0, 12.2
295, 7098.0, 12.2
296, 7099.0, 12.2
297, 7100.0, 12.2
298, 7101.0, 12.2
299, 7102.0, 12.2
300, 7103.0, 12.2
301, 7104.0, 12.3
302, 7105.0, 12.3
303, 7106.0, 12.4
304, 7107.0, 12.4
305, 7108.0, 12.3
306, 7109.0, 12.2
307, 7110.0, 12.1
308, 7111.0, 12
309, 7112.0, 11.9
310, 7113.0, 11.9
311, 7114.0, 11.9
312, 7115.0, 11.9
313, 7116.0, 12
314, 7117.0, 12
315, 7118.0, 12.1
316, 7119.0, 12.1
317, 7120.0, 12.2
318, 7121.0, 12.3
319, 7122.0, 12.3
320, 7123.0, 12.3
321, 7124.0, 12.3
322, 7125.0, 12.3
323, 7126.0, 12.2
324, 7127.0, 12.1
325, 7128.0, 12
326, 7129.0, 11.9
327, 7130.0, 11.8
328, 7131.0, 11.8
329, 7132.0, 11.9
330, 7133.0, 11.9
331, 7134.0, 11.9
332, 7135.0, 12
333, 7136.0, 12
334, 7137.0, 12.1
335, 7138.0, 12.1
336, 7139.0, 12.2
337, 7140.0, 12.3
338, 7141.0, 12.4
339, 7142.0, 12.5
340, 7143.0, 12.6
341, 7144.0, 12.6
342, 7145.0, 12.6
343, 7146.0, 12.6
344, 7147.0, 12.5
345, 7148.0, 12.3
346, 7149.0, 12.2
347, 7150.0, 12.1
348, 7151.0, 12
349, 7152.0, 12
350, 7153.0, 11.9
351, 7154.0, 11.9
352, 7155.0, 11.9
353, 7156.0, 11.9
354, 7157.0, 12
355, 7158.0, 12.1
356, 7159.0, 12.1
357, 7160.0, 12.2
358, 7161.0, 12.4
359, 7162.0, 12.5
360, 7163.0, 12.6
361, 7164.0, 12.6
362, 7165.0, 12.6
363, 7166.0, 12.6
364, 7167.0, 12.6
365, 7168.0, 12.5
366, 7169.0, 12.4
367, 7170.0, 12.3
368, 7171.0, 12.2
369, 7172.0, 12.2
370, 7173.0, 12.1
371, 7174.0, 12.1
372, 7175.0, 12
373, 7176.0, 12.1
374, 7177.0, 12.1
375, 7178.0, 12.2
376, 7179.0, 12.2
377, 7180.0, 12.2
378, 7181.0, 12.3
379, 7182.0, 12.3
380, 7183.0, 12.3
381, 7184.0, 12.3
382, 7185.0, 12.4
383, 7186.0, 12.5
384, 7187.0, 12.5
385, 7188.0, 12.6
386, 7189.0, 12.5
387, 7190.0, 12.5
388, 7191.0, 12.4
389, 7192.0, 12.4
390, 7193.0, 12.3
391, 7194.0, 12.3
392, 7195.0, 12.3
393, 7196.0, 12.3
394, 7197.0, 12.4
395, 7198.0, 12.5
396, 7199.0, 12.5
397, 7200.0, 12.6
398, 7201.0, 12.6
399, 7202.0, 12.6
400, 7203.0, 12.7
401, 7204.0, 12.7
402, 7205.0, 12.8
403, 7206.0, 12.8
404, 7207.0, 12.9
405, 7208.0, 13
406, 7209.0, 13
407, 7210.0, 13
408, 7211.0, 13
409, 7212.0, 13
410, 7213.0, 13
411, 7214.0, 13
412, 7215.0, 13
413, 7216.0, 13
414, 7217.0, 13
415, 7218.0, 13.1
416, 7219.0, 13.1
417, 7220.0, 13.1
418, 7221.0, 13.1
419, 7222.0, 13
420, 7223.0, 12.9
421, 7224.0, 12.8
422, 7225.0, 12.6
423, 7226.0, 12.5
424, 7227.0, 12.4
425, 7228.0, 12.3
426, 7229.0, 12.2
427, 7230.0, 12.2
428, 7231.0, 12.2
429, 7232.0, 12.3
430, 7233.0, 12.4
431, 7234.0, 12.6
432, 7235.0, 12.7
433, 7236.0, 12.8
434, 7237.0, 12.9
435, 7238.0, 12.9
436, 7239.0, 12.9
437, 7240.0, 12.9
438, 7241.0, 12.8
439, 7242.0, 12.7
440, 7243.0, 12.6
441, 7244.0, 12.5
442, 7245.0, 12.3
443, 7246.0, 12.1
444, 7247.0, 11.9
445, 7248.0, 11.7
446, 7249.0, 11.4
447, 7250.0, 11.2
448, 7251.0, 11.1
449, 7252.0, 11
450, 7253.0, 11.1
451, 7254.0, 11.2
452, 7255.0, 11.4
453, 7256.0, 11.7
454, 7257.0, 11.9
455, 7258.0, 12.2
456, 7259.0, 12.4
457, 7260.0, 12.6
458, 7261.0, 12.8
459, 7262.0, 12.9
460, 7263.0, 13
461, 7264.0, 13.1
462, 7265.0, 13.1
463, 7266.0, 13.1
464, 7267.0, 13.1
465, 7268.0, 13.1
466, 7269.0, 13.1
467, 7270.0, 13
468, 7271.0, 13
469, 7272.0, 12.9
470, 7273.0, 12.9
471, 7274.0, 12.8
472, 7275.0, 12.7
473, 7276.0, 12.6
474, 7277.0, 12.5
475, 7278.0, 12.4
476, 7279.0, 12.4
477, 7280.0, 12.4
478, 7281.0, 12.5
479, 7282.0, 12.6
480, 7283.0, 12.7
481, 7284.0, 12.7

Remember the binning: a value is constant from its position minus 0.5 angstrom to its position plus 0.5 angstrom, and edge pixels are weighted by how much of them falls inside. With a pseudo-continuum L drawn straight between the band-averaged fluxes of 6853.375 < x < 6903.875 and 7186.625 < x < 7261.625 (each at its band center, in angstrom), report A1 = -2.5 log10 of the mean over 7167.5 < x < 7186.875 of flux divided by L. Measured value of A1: 0.03 mag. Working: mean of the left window 13.3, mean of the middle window 12.3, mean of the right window 12.5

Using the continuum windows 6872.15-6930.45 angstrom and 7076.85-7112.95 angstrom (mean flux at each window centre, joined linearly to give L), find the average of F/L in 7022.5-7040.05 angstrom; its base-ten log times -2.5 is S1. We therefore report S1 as 0.05 mag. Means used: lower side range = 13.7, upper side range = 12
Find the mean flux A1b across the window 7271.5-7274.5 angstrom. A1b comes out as 12.9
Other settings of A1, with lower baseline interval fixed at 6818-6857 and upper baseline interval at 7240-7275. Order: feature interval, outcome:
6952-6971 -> -0.05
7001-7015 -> -0.05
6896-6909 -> -0.12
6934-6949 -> -0.03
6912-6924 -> -0.11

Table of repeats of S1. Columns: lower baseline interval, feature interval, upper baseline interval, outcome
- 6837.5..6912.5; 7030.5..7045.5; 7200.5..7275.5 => 0.05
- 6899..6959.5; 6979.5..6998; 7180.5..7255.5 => 0.03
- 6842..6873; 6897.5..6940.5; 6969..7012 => -0.06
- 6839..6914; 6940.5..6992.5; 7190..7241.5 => 0.00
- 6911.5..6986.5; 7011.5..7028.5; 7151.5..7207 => 0.04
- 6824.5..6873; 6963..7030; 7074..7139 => -0.05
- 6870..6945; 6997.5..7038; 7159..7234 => 0.05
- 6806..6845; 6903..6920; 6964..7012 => -0.06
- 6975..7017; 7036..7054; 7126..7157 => 0.03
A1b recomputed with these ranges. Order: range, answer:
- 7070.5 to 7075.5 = 12.2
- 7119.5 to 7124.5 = 12.3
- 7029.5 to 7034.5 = 11.8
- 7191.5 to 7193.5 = 12.4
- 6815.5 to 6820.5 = 12.6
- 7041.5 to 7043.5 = 12.9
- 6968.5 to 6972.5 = 13.6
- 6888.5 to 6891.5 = 13.8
